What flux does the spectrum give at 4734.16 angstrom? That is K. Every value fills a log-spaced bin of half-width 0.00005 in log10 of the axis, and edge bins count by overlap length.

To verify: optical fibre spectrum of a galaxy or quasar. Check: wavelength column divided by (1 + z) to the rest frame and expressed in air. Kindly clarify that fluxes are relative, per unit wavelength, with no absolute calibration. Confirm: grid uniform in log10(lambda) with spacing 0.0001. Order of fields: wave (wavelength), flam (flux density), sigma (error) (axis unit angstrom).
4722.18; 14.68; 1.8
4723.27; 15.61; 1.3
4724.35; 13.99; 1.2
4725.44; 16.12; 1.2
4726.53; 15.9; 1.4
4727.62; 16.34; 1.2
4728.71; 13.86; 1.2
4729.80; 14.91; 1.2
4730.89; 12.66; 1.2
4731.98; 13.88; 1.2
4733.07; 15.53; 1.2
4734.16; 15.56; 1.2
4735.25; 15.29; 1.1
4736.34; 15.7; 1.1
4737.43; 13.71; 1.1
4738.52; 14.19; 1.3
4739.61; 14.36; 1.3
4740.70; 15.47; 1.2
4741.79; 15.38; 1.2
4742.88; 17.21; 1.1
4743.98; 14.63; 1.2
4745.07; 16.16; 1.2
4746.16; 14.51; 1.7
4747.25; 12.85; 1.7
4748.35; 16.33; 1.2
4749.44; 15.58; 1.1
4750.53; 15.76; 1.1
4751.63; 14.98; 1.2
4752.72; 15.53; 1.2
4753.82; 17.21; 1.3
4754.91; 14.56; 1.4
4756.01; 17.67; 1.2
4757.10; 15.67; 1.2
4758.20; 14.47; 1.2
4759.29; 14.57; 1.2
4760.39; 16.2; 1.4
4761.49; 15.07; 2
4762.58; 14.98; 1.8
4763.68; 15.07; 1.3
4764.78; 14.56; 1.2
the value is 15.56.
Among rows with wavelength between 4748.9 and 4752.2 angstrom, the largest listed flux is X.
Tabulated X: 15.76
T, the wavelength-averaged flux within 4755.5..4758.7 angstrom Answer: 15.9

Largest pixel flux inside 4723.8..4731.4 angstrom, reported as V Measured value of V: 16.34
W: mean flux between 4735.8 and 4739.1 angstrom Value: 14.5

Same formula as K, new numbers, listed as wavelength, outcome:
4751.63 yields 14.98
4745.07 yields 16.16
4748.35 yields 16.33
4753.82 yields 17.21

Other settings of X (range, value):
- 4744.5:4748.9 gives 16.33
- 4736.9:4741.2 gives 15.47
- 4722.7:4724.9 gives 15.61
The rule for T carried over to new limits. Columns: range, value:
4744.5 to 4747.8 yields 14.5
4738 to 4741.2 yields 14.7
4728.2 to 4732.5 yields 13.8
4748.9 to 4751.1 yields 15.6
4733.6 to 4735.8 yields 15.4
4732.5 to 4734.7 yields 15.5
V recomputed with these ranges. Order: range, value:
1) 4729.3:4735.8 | 15.56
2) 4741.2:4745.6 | 17.21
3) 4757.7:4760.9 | 16.2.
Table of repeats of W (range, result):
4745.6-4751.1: 15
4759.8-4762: 15.6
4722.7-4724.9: 14.8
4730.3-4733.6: 14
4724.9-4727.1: 16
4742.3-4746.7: 15.6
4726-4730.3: 15.2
